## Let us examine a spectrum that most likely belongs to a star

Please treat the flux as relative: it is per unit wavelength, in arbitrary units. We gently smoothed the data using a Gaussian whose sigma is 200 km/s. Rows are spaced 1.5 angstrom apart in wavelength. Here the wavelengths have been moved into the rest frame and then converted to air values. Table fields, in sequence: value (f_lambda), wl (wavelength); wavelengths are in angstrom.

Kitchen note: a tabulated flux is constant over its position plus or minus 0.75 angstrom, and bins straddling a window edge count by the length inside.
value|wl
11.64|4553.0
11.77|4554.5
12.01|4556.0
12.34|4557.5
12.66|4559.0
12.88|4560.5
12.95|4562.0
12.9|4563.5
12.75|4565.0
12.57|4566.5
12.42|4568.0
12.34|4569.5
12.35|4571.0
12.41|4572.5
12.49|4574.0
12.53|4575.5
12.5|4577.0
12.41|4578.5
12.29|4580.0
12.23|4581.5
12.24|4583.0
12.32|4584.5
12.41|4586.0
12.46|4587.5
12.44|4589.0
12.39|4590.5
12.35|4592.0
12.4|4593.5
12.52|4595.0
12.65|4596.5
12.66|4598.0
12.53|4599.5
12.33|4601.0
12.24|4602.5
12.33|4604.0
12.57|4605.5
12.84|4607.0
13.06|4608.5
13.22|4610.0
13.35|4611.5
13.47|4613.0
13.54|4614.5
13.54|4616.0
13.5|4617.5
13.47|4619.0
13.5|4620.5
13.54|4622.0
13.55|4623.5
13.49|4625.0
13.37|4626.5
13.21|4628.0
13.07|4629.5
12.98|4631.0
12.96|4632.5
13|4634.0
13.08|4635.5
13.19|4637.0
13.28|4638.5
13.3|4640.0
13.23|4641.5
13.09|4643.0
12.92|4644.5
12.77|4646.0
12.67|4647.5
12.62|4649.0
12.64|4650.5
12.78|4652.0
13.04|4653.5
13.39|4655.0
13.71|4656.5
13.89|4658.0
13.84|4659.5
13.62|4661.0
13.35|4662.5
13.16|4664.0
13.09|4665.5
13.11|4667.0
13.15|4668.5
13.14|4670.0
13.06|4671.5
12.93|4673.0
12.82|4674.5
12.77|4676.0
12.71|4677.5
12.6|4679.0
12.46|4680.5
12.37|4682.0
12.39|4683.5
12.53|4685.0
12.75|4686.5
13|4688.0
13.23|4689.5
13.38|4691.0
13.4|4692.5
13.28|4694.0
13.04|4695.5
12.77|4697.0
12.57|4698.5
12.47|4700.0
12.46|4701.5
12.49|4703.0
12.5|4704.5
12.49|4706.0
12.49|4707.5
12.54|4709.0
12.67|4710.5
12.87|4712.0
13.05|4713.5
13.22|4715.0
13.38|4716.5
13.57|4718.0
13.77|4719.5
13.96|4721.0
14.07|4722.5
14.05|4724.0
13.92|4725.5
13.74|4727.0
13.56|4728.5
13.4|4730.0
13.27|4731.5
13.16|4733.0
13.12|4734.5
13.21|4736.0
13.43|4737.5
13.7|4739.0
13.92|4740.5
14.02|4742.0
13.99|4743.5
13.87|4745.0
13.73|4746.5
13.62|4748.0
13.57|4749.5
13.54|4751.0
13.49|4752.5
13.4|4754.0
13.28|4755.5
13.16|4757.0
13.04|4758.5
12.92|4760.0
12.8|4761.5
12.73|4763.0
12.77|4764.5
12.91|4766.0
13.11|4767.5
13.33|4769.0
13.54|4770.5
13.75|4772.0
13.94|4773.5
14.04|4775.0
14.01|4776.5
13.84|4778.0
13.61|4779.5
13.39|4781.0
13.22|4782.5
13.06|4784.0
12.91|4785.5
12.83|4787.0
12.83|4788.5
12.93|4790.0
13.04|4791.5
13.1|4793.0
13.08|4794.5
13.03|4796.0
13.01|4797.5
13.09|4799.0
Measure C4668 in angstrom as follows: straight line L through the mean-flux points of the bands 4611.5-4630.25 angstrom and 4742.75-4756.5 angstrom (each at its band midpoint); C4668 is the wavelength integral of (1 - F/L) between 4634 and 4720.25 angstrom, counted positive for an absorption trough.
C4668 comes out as 3.34 angstrom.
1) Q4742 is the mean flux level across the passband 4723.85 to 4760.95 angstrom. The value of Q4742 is 13.5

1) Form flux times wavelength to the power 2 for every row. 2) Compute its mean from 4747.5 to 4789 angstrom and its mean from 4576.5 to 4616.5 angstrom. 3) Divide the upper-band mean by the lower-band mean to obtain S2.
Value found 1.1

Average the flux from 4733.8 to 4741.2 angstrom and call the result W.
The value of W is 13.5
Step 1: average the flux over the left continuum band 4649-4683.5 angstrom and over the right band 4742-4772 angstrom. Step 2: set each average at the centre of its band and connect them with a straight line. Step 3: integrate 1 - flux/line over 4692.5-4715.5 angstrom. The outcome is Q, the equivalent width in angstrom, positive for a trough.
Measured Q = 0.74 angstrom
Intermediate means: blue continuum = 13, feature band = 12.7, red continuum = 13.3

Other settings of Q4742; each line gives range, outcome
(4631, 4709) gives 13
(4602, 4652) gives 13.1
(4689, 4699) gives 13.1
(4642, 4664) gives 13.2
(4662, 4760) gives 13.2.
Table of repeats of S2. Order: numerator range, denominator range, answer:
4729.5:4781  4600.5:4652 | 1.09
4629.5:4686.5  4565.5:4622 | 1.05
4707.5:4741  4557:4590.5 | 1.15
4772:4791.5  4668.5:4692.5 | 1.09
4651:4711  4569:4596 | 1.09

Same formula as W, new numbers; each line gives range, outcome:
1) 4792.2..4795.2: 13.1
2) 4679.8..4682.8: 12.4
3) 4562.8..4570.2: 12.6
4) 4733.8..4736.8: 13.2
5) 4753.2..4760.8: 13.2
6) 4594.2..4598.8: 12.6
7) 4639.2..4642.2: 13.3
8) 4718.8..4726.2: 14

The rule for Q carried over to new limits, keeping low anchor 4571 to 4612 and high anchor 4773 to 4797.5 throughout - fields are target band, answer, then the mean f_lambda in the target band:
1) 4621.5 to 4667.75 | -1.7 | 13.2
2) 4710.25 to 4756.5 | -1.6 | 13.5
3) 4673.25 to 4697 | 0.1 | 12.8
